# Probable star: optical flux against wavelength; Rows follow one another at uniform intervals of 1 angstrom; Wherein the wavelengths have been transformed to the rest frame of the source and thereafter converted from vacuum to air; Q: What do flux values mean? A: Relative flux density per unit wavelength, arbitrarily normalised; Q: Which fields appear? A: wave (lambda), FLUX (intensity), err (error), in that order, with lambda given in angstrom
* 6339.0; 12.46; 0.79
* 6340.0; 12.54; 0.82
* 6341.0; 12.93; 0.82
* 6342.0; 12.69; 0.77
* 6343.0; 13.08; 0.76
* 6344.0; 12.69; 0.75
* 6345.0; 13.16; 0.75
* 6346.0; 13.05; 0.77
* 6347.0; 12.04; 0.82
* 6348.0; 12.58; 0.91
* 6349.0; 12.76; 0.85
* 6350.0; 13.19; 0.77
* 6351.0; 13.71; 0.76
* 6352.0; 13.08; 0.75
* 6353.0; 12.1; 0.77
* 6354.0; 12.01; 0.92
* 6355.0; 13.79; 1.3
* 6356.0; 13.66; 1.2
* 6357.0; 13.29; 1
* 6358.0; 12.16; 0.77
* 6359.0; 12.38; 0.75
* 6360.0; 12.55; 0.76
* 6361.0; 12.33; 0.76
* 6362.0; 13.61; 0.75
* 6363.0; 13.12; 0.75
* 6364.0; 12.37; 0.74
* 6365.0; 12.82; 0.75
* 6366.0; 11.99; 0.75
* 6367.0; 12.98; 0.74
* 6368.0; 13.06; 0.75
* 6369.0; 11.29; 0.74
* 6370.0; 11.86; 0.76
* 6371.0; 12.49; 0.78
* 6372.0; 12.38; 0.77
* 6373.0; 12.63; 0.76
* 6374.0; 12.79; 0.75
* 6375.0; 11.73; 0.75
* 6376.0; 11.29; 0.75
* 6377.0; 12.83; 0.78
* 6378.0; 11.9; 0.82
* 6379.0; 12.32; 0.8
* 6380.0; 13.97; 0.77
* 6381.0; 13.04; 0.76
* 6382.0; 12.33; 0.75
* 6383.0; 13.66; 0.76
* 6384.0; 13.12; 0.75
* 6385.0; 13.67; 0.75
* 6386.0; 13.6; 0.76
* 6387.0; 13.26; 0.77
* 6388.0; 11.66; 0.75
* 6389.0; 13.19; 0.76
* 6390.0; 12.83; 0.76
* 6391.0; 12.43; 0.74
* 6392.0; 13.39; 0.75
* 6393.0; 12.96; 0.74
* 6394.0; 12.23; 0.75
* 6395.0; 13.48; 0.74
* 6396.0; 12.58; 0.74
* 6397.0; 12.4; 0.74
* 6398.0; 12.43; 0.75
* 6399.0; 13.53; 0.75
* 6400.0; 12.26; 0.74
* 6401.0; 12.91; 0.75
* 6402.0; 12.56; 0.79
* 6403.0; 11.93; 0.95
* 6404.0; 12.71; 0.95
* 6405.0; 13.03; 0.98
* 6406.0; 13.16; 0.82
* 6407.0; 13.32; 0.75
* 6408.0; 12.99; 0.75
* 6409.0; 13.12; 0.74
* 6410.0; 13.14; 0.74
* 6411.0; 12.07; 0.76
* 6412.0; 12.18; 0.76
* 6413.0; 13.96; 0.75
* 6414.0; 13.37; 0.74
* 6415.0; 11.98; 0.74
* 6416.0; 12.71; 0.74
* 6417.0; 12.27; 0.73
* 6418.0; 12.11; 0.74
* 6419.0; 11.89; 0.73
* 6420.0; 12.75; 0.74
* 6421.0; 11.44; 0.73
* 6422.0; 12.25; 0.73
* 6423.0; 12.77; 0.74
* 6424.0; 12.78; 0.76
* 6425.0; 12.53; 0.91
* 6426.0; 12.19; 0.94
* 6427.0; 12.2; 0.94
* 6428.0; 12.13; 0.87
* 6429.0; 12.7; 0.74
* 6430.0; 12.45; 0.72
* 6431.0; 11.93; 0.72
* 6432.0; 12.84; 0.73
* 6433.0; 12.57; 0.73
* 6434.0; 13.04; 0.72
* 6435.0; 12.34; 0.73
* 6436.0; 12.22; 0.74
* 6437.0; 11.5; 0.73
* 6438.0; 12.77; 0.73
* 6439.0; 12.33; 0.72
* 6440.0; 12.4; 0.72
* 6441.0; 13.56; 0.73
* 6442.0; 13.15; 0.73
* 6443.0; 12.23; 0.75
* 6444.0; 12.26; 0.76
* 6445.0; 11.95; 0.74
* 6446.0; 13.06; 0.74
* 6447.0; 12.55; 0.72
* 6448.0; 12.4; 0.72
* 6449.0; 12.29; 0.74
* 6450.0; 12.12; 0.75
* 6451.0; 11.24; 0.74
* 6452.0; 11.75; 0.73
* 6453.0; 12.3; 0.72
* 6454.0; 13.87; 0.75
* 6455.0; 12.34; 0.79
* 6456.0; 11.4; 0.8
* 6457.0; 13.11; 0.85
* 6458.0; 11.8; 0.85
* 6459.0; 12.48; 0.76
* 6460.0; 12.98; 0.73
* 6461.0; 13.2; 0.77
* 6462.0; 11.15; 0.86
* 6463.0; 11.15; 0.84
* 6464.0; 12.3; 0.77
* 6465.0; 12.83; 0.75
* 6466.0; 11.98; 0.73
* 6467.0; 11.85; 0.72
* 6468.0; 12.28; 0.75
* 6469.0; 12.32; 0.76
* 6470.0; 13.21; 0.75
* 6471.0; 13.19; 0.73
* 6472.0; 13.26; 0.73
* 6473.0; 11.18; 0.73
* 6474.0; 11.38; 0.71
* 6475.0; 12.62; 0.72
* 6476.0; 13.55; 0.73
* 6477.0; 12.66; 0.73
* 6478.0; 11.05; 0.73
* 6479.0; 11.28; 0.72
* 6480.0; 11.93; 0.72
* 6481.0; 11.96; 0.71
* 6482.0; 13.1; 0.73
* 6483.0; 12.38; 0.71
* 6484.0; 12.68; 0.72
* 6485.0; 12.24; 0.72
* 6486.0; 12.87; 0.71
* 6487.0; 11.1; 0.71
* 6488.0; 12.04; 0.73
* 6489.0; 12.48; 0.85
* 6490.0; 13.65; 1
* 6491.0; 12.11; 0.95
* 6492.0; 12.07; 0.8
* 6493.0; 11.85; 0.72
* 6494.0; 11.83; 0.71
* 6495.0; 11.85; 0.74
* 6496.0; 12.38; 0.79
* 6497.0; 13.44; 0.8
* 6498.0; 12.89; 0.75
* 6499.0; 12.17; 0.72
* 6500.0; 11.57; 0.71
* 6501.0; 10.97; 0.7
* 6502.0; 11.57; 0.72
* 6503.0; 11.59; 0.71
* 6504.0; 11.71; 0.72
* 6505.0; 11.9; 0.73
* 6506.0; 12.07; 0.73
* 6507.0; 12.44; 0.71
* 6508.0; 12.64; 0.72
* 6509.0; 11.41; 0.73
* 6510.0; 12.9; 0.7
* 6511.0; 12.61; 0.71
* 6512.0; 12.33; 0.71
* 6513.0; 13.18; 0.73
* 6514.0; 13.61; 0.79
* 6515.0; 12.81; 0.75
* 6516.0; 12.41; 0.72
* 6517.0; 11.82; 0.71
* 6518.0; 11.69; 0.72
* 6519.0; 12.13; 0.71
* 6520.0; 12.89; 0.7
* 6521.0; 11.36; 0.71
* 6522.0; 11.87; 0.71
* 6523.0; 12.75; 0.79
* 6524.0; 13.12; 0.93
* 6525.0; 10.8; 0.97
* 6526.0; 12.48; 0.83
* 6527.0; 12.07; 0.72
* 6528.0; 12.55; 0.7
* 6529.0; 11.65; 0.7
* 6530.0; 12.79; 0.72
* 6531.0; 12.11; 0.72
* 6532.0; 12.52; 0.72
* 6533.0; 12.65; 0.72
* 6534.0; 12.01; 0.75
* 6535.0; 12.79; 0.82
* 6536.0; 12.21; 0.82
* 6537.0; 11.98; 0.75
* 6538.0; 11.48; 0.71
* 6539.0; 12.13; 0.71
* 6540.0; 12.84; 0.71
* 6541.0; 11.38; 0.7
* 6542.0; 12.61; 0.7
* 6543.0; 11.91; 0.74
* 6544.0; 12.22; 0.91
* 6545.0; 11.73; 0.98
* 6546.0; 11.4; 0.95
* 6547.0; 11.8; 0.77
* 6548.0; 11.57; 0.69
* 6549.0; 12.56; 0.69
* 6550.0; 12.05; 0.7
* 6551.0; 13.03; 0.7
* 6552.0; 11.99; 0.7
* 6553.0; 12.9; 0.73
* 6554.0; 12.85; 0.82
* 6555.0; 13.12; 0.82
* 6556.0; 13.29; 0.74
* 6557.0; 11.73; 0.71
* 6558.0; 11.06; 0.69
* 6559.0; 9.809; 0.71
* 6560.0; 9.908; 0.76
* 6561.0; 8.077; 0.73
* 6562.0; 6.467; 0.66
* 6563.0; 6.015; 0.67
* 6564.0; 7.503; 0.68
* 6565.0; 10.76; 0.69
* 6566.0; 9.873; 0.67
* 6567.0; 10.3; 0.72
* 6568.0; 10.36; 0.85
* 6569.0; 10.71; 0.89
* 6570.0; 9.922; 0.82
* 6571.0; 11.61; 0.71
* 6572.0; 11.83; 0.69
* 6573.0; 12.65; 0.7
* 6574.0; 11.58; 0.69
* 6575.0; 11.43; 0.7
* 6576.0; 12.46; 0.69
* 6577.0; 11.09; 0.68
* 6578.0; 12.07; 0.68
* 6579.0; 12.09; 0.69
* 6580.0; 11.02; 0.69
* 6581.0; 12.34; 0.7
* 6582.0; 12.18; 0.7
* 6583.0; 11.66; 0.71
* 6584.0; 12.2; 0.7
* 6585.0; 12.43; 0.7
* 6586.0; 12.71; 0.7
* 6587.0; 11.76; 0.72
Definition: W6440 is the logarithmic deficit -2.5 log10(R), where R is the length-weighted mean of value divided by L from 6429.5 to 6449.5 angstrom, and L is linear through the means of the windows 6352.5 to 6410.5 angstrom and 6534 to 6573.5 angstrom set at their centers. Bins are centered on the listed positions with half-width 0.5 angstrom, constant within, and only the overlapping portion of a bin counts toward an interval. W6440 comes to -0.023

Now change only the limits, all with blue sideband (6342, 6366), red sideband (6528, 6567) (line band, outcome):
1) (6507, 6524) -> -0.07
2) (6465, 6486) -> -0.03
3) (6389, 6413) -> -0.03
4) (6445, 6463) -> -0.02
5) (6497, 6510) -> -0.02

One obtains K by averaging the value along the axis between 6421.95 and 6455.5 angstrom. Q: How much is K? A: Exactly 12.4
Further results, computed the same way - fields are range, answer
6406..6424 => 12.6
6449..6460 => 12.3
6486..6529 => 12.2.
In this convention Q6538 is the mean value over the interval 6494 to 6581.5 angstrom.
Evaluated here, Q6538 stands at 11.8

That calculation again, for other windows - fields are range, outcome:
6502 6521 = 12.3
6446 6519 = 12.3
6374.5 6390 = 12.8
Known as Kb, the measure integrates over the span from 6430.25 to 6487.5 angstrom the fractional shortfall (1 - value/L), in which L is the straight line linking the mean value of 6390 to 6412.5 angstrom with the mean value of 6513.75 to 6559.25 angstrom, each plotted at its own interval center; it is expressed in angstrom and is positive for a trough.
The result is 0.82 angstrom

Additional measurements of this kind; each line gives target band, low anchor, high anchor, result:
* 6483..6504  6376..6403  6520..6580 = -0.31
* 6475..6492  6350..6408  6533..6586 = -0.48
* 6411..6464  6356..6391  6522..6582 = -0.58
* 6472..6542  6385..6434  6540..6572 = -3.94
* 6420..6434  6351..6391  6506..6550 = 0.15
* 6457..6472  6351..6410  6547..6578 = -0.58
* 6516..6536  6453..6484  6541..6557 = 0.13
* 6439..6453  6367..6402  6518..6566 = -0.12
